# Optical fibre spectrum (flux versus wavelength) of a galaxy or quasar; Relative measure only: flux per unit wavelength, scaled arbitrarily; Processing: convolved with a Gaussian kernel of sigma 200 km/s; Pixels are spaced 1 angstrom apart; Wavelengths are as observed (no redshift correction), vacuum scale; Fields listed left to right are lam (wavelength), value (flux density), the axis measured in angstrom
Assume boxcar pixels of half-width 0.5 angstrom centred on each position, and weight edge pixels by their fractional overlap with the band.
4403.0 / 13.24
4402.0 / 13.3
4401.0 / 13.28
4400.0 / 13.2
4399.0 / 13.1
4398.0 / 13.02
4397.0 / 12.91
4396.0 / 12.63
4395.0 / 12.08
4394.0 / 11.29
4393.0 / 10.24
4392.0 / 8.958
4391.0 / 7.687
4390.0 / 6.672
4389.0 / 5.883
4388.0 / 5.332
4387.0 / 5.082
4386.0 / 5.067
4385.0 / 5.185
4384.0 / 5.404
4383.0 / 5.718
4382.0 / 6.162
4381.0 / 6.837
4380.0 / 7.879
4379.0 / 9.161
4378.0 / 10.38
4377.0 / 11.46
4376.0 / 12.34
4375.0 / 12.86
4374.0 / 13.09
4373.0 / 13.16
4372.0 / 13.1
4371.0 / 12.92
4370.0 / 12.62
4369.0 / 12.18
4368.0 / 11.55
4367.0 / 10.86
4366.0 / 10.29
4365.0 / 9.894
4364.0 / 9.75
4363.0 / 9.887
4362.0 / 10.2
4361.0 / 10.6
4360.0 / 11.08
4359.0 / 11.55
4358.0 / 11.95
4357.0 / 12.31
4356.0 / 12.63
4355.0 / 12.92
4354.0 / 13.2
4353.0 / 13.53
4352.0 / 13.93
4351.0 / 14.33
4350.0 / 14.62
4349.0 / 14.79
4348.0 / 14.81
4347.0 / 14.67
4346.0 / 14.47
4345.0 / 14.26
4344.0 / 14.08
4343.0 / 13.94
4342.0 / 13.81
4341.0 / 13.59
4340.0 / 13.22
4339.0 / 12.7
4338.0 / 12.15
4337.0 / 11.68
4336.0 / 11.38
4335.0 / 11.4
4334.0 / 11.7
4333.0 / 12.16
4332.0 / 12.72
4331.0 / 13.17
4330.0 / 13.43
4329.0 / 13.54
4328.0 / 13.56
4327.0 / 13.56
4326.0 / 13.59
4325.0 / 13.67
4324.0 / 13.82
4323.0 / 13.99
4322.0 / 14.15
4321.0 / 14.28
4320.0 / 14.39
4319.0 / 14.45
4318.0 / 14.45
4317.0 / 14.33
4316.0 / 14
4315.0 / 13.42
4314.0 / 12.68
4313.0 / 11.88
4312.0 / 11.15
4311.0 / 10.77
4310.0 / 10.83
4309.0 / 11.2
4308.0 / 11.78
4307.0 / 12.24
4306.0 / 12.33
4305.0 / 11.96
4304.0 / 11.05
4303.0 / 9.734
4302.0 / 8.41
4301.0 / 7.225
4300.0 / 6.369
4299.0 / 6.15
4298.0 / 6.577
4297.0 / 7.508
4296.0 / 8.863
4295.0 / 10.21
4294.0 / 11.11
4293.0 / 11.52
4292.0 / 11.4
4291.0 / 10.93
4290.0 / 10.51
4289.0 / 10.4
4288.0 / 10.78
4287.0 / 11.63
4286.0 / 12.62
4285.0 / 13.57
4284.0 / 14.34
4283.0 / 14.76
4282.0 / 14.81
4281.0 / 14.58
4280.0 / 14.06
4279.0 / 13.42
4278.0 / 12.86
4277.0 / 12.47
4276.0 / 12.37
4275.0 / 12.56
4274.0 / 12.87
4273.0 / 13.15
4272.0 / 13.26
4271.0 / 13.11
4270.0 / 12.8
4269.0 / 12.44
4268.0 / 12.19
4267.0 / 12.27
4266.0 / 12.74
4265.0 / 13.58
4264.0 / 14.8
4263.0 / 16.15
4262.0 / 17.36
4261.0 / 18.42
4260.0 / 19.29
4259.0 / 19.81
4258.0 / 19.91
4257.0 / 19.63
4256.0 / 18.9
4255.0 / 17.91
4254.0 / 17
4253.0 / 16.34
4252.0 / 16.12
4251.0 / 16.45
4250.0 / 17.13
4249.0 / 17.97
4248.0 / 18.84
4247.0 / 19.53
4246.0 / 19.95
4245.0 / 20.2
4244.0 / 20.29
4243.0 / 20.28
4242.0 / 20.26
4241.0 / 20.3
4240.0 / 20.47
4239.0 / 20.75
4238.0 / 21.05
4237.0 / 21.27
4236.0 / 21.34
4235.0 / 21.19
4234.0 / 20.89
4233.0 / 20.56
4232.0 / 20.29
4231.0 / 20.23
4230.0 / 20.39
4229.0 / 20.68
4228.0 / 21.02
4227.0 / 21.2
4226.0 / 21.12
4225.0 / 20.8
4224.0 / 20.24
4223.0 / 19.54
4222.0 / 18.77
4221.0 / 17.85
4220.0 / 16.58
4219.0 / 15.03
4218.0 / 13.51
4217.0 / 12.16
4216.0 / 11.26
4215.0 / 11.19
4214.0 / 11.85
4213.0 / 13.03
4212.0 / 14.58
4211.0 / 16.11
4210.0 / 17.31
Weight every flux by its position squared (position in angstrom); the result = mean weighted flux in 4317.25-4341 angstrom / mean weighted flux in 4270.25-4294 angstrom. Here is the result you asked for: 1.07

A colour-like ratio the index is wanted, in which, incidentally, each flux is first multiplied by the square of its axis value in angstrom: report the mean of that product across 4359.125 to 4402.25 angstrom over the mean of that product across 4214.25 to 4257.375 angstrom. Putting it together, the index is 0.6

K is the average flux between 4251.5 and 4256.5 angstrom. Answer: 17.3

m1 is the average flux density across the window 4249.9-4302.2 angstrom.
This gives 13.3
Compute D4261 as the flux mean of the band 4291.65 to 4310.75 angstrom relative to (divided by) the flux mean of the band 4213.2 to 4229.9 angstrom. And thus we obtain 0.6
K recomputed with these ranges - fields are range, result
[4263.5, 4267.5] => 13.3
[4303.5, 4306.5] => 11.8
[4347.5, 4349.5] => 14.8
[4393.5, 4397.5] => 12.2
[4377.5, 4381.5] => 8.56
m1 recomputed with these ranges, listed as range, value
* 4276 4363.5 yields 12.3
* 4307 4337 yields 12.9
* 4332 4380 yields 12.4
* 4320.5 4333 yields 13.6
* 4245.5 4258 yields 18.1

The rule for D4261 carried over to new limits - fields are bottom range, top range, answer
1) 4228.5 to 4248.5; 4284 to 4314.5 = 0.51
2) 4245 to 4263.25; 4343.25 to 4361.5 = 0.73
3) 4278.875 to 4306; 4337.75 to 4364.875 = 1.18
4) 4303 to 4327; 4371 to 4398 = 0.72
